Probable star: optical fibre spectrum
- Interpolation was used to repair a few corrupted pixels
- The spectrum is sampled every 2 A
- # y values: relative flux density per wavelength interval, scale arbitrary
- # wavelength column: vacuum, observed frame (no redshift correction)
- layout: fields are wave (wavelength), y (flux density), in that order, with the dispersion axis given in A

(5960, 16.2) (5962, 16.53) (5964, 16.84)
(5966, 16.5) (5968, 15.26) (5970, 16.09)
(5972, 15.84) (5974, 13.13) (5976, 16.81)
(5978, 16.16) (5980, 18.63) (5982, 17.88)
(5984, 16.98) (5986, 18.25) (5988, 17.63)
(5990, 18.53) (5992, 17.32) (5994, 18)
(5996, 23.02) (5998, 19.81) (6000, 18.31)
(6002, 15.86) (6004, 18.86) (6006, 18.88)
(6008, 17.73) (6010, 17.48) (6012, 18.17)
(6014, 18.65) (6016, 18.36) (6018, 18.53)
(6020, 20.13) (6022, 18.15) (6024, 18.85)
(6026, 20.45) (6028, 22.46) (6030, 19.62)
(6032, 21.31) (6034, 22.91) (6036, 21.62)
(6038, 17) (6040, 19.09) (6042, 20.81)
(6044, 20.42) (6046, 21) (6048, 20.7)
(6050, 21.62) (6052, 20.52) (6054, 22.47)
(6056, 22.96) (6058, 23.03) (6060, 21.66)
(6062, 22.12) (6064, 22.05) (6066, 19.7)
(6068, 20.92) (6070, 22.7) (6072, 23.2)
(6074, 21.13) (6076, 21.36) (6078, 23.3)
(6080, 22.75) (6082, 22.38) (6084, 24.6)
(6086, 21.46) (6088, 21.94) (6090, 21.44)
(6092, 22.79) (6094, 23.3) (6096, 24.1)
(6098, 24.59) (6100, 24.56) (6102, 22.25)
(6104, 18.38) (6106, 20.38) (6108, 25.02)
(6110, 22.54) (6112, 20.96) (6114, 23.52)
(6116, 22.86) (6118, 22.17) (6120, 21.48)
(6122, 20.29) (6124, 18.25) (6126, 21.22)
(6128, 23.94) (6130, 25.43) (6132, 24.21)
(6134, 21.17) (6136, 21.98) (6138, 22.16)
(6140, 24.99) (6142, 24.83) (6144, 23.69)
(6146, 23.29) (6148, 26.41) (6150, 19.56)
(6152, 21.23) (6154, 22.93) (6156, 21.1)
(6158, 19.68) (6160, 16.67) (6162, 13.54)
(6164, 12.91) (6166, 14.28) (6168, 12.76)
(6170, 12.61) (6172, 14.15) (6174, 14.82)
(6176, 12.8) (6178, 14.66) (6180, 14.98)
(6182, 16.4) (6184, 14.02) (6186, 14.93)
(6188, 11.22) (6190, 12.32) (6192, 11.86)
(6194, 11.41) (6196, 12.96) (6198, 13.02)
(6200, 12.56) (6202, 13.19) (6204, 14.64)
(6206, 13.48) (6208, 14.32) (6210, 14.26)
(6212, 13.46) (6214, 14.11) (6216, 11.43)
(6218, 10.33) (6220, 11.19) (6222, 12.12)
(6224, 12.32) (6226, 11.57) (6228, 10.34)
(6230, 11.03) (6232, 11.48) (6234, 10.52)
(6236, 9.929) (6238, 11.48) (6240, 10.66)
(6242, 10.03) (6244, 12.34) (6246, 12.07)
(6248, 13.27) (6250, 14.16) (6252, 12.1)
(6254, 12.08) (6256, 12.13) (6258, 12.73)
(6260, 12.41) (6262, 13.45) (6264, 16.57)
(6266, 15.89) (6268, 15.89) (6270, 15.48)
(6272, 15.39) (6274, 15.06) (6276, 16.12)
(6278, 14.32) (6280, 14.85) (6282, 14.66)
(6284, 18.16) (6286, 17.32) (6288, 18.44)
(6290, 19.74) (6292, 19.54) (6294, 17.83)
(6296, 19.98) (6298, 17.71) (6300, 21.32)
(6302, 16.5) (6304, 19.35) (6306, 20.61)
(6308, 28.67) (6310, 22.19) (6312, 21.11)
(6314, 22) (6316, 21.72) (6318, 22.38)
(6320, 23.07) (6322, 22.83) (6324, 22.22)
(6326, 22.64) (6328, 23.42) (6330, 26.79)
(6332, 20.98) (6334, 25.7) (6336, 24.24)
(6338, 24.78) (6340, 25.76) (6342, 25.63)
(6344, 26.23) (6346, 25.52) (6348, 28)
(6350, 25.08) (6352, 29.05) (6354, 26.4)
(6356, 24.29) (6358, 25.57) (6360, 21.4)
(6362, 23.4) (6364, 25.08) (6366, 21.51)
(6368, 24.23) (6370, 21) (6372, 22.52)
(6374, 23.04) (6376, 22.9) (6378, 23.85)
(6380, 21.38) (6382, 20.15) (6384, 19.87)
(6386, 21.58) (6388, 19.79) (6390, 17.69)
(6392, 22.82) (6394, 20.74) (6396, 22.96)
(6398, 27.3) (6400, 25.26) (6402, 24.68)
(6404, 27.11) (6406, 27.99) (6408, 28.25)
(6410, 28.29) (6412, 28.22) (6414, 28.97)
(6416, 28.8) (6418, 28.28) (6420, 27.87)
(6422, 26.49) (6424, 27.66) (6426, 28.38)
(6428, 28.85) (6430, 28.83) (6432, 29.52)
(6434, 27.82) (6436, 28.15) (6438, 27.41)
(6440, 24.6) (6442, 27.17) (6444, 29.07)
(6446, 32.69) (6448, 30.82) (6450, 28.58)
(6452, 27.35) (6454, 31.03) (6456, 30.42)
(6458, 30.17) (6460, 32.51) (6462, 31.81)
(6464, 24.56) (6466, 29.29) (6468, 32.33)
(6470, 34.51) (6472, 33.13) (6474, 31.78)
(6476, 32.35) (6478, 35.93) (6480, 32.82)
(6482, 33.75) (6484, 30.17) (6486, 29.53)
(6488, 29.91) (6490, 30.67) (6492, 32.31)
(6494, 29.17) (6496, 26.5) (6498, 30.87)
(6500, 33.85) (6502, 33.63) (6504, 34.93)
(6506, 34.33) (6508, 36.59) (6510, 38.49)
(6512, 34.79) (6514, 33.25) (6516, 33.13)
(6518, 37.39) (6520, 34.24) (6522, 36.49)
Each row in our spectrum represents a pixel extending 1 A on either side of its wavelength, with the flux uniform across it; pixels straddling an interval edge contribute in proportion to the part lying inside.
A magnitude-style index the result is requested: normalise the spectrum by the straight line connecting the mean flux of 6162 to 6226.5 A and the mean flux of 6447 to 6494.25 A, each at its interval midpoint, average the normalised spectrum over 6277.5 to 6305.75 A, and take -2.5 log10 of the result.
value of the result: 0.09 mag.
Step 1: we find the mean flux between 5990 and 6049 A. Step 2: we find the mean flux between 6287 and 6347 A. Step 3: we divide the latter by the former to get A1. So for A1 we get 1.15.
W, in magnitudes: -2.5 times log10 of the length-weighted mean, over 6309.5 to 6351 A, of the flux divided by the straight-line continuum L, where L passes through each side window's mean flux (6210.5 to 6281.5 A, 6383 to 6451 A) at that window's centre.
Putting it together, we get -0.22 mag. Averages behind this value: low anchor 12.8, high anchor 26.5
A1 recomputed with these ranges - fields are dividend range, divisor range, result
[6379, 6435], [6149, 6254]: 1.89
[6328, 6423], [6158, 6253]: 1.91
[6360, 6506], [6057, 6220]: 1.46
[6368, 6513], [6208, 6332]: 1.76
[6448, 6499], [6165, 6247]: 2.44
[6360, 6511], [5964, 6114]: 1.39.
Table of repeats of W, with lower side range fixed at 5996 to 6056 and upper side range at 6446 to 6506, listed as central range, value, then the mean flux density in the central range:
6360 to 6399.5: 0.28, 22.2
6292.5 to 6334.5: 0.24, 21.8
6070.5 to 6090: -0.06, 22.4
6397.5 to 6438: 0.07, 27.8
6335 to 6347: 0.10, 25.4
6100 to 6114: -0.01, 21.9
